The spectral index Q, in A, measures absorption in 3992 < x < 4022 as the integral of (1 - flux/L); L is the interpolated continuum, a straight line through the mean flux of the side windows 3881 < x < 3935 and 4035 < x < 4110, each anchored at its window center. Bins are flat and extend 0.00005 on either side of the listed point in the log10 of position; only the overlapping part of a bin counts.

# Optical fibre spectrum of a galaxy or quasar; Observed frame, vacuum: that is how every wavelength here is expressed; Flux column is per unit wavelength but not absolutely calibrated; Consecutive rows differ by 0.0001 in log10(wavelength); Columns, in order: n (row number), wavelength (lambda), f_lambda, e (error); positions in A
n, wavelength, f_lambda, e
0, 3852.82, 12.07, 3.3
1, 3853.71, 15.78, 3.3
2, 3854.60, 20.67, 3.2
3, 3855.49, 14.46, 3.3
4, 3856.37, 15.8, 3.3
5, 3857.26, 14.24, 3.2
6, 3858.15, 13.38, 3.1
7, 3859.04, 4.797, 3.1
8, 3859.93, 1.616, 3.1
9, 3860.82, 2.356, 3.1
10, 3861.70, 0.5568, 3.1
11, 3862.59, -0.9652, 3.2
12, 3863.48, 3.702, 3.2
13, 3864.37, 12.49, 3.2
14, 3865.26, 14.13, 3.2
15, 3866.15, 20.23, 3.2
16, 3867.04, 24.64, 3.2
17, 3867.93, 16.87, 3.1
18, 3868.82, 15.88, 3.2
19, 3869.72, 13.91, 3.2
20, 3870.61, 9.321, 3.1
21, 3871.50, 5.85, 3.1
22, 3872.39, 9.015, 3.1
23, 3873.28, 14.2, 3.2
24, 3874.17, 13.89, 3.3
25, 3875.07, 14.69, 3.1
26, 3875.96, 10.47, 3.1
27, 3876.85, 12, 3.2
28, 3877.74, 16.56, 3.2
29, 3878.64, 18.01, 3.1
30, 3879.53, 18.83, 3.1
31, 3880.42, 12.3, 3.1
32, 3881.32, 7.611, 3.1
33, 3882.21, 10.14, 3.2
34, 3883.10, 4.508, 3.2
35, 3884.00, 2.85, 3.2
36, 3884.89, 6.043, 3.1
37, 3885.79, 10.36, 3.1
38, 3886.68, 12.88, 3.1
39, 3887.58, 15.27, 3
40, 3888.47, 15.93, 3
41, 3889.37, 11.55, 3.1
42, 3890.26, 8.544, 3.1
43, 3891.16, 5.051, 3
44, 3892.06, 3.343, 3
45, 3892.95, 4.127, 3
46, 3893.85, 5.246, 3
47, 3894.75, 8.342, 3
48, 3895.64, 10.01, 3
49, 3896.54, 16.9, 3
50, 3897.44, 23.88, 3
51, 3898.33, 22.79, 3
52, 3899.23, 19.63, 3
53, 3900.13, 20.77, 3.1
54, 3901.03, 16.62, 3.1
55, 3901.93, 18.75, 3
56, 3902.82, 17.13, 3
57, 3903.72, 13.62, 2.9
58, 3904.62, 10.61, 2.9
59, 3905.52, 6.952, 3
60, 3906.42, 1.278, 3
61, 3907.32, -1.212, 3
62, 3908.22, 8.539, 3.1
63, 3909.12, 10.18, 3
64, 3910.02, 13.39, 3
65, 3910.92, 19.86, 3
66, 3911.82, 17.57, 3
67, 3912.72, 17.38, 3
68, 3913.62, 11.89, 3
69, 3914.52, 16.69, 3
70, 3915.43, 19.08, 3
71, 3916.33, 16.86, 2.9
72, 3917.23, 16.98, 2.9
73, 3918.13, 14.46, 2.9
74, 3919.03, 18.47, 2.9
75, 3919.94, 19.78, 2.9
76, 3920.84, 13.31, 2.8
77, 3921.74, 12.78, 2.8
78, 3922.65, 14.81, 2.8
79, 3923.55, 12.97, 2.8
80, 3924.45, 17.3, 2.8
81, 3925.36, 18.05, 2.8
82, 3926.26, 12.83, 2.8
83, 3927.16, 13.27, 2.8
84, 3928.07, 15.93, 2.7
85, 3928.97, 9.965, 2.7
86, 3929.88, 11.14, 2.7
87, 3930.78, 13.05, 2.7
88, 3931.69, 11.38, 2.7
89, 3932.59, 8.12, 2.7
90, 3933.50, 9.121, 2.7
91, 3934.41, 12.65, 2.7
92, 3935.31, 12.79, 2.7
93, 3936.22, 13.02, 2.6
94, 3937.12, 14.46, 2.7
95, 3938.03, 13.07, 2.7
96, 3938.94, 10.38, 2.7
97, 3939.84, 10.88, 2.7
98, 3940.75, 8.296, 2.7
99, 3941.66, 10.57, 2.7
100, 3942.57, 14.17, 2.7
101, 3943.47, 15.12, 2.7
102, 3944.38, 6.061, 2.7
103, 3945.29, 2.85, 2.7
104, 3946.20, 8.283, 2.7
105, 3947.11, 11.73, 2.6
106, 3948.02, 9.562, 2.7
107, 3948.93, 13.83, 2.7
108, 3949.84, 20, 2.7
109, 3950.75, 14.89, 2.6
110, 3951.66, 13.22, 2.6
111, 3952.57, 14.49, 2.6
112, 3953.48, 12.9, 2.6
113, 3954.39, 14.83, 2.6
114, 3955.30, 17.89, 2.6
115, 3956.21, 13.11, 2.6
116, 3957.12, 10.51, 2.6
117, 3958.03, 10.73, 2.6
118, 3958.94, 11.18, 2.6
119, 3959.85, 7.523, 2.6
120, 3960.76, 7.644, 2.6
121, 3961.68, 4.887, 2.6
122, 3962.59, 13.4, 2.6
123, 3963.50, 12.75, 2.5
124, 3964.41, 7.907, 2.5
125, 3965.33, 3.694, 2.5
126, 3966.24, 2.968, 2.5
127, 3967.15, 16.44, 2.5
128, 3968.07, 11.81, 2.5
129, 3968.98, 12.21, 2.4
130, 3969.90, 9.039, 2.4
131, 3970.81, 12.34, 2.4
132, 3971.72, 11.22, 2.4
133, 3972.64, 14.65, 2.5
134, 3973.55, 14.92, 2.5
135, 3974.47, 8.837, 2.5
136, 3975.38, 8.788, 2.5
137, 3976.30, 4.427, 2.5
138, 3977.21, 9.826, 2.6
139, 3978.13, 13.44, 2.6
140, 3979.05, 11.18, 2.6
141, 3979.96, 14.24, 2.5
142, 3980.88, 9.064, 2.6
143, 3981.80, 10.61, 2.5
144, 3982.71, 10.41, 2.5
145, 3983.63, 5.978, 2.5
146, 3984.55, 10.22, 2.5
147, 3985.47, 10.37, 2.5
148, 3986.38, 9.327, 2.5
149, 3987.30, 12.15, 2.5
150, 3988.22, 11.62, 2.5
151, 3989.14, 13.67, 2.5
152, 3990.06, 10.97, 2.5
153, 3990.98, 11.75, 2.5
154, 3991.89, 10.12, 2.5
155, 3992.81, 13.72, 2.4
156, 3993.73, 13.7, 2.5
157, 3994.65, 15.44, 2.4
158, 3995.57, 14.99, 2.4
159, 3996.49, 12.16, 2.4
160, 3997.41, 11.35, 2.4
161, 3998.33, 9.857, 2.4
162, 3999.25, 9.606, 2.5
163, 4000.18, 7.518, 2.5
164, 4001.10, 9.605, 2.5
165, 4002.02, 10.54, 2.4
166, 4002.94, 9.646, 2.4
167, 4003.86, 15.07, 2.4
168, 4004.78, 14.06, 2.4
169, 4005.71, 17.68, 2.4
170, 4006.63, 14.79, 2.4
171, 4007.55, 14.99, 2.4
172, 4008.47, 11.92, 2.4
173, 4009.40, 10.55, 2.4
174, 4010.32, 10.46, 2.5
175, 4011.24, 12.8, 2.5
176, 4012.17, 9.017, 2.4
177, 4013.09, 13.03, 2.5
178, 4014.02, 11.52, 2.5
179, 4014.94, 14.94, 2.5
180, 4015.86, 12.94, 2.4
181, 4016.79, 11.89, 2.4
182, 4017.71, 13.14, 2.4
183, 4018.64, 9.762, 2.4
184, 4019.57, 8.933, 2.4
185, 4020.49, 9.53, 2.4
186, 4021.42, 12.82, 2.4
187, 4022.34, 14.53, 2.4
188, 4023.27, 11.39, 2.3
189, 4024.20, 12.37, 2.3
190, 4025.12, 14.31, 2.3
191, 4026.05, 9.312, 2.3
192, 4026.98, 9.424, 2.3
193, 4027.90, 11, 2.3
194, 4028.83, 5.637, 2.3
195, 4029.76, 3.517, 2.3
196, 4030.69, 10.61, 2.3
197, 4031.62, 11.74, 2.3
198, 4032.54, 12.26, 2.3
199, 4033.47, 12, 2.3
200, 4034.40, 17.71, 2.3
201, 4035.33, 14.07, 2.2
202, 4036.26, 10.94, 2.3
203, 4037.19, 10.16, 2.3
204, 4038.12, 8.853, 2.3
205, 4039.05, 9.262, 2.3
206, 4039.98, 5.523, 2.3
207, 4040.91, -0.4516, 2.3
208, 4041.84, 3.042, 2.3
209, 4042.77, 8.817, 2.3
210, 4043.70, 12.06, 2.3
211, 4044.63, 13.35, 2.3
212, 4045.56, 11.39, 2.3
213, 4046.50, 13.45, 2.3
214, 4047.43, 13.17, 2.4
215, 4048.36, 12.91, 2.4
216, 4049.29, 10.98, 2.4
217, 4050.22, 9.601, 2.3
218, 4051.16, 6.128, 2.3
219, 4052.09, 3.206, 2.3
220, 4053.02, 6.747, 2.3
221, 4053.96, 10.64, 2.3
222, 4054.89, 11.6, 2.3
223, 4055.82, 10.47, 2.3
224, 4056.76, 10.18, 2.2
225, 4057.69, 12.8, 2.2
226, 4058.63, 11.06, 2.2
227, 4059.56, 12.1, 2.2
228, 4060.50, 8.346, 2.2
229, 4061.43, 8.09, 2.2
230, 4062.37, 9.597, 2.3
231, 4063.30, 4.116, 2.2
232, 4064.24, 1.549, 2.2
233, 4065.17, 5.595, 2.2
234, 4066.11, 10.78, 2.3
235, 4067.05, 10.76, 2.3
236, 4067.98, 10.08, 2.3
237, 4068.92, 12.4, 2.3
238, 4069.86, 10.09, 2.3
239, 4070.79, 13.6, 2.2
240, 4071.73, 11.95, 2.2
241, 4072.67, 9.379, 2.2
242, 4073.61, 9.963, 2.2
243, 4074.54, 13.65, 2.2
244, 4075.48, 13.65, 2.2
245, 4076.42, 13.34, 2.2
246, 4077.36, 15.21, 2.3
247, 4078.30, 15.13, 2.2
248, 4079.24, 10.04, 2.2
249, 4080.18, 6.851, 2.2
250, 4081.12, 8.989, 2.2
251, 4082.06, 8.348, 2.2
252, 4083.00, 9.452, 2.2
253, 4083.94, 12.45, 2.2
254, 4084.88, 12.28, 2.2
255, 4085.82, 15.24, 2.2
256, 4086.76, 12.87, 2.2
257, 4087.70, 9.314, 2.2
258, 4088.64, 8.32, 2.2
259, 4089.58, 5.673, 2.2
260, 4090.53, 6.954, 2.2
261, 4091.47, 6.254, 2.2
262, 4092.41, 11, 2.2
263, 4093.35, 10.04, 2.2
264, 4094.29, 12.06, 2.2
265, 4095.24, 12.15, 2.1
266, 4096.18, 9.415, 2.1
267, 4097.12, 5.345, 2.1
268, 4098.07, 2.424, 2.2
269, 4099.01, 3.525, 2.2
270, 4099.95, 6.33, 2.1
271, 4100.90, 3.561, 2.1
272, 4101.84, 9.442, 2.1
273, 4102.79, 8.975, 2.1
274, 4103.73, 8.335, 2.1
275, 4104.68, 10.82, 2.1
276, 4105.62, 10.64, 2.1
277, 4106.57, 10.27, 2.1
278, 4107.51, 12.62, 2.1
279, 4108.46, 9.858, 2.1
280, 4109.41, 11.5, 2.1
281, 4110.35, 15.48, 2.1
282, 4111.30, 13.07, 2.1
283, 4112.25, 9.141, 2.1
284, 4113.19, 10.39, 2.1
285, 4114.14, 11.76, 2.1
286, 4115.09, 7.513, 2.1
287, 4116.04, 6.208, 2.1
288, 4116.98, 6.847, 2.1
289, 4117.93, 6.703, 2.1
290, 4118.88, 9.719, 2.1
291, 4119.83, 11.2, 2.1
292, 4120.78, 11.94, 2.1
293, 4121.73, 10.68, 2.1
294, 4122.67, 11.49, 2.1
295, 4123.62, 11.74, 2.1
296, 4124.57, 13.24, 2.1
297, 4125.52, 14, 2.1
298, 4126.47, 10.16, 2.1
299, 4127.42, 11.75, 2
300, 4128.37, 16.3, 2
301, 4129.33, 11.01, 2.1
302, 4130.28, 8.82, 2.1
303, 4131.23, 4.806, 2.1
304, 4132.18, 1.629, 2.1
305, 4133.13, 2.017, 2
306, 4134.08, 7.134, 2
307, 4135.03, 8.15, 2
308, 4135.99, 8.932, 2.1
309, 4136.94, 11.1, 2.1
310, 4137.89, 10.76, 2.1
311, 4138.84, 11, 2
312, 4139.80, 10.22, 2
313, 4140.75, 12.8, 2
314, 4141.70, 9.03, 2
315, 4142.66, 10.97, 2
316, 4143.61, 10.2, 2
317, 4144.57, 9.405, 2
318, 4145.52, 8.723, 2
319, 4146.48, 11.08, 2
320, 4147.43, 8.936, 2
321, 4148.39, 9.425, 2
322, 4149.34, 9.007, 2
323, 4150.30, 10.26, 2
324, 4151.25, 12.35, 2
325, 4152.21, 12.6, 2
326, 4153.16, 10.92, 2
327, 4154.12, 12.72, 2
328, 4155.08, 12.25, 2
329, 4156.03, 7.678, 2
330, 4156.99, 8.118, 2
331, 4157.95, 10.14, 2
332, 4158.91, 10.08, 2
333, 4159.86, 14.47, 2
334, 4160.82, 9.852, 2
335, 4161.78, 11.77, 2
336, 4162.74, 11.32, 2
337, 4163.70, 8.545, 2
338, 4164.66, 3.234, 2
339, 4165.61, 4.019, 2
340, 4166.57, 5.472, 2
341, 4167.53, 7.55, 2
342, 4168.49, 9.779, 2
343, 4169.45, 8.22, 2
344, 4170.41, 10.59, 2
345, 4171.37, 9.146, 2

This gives -3.5 A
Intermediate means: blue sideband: 12.6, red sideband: 9.64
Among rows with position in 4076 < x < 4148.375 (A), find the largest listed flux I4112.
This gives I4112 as 16.3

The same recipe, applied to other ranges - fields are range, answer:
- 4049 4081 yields 15.21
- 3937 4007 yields 20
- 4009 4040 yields 17.71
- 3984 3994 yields 13.72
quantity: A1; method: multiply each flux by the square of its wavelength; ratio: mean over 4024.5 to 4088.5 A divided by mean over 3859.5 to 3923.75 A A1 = 0.90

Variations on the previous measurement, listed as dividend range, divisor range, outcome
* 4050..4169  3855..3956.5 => 0.87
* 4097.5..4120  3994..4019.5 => 0.78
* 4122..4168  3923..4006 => 0.92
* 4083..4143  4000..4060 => 0.92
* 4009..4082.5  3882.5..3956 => 0.88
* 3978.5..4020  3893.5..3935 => 0.88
